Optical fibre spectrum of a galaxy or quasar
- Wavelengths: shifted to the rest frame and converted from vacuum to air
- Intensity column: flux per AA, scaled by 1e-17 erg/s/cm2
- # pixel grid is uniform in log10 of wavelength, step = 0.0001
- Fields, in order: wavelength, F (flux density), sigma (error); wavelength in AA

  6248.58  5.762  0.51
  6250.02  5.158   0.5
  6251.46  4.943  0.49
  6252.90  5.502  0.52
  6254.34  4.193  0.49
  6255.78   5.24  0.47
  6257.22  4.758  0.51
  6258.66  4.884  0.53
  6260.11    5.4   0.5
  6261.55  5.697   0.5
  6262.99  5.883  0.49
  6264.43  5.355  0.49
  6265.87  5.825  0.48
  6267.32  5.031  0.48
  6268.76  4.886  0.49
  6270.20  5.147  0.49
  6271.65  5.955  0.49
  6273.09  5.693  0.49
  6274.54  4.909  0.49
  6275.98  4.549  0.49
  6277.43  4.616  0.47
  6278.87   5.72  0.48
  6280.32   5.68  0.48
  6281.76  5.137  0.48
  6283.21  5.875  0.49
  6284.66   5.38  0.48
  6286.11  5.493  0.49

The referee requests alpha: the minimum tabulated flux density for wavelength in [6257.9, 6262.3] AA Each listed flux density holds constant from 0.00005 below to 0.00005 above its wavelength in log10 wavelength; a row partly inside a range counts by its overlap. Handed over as 4.884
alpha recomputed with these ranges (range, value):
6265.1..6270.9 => 4.886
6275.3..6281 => 4.549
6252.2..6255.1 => 4.193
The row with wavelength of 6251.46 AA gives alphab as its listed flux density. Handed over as 4.943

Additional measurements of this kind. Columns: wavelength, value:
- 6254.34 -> 4.193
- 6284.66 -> 5.38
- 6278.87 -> 5.72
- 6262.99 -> 5.883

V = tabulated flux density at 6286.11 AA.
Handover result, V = 5.493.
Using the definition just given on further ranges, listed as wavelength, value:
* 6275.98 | 4.549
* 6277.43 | 4.616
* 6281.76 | 5.137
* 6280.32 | 5.68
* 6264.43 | 5.355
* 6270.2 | 5.147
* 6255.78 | 5.24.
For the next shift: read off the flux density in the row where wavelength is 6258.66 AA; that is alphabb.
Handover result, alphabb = 4.884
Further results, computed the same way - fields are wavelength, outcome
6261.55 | 5.697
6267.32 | 5.031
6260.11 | 5.4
